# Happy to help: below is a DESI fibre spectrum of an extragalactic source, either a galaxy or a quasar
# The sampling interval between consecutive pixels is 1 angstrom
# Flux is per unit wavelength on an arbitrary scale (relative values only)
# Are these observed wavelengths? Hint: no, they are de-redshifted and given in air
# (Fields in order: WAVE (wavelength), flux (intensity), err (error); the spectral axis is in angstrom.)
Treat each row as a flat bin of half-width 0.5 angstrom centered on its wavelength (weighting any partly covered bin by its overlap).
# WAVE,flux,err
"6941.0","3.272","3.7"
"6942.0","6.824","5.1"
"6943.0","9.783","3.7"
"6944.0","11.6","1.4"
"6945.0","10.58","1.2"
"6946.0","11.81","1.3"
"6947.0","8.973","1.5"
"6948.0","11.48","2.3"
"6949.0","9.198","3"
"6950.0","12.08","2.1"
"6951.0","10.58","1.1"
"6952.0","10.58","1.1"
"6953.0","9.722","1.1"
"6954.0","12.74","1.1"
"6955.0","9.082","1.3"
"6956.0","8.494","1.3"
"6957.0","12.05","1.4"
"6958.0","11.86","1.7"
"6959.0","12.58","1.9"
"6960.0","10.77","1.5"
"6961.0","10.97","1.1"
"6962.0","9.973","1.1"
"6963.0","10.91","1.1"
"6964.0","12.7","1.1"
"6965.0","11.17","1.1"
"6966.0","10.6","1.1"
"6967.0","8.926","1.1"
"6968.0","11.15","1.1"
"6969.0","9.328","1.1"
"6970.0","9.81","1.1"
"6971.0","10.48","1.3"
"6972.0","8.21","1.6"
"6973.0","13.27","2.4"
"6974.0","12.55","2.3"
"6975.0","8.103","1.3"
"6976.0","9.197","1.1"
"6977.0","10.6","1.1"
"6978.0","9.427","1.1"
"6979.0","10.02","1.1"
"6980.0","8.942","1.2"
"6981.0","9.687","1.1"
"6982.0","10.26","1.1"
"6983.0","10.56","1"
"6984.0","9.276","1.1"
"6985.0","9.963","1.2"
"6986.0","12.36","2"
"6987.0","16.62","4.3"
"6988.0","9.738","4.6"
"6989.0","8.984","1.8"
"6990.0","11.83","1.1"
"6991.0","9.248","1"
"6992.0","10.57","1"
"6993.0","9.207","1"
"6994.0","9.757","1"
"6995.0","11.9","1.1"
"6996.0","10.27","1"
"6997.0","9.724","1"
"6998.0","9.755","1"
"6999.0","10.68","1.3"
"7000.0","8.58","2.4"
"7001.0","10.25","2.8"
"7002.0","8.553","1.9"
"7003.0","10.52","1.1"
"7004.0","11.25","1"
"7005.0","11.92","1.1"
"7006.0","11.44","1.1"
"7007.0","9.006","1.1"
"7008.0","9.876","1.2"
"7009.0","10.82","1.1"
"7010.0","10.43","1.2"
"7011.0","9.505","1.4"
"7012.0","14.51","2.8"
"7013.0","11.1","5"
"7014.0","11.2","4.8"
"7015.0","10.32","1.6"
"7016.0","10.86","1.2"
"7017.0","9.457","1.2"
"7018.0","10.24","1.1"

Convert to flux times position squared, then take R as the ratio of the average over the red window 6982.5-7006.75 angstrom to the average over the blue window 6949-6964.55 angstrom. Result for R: 0.97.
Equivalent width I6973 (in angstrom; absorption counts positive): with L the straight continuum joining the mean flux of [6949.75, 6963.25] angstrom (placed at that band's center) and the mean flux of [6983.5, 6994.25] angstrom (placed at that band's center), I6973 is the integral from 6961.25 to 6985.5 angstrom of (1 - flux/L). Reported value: 1.3 angstrom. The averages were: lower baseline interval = 10.9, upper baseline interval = 10.7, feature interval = 10.2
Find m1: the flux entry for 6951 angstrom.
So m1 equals 10.58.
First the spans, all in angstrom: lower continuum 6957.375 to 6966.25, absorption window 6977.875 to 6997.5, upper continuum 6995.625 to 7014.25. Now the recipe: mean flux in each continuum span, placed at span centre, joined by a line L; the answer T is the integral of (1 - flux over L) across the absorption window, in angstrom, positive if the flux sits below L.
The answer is 0.7 angstrom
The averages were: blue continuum 11.3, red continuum 10.5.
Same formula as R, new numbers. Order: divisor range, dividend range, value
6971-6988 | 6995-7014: 1.00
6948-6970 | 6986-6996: 1.03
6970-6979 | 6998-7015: 1.05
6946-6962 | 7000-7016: 1.01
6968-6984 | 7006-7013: 1.08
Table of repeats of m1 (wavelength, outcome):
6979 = 10.02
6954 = 12.74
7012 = 14.51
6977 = 10.6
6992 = 10.57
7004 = 11.25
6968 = 11.15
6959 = 12.58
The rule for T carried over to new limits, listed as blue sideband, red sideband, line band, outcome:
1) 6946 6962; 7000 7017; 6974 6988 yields 0.3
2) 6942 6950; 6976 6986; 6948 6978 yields -1.3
